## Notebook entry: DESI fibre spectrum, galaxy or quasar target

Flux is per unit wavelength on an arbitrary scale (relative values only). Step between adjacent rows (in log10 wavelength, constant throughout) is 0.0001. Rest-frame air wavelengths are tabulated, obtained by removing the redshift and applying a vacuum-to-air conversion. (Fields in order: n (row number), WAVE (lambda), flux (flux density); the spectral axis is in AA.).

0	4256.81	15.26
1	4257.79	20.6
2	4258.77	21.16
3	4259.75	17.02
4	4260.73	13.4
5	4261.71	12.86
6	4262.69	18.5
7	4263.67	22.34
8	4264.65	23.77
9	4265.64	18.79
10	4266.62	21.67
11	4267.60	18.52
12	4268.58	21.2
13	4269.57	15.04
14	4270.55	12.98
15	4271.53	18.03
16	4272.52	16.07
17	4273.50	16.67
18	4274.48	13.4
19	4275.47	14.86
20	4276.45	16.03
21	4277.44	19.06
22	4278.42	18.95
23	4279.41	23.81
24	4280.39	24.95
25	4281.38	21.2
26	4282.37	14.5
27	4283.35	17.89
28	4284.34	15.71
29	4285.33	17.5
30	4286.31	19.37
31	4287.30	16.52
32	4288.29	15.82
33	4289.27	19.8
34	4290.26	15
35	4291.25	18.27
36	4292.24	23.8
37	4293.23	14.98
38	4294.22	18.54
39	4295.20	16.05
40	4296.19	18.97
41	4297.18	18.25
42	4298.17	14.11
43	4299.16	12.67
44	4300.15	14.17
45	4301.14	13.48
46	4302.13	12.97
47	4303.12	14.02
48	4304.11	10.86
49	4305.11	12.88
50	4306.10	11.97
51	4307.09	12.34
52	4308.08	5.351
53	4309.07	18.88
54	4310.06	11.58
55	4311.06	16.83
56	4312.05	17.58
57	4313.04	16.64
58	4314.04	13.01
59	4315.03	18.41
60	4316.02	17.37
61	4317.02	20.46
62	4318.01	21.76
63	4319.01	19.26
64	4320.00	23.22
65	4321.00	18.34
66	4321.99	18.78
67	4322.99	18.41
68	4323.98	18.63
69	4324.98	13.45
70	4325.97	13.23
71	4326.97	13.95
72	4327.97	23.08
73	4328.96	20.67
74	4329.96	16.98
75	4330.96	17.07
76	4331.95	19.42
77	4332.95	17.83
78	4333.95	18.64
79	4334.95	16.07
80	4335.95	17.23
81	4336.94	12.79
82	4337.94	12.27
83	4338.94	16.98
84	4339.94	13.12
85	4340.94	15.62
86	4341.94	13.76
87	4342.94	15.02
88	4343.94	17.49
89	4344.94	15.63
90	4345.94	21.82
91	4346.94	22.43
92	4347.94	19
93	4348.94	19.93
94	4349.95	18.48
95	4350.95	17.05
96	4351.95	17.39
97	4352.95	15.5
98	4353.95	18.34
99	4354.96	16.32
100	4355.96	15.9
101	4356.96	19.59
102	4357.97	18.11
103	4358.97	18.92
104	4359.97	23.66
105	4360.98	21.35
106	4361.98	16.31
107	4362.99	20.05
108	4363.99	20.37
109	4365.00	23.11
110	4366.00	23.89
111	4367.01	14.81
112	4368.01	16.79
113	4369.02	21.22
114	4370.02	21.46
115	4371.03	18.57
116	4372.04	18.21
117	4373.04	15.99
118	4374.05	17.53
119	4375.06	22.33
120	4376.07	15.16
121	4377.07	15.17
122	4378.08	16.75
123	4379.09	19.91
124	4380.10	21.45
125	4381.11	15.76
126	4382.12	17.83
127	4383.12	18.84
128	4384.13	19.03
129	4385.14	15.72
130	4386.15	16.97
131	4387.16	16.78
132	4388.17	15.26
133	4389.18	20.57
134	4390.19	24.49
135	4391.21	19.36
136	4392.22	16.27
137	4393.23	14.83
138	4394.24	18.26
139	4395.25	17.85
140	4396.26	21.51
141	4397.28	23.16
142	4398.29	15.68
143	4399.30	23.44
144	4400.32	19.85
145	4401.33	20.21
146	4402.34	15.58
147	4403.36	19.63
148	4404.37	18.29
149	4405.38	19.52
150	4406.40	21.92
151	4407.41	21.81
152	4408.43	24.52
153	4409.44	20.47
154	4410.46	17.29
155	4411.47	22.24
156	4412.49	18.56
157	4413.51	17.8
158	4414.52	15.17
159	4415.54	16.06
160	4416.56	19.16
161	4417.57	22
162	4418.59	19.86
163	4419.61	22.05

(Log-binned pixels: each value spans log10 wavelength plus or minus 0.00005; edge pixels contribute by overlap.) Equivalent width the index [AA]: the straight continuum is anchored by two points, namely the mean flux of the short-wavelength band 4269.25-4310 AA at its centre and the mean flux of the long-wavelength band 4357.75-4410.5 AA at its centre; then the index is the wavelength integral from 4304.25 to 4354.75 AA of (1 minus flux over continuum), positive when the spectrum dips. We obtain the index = 1.9 AA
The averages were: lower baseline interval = 16.2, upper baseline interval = 19.1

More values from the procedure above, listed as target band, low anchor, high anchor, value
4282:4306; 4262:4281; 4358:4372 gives 3.67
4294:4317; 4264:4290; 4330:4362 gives 4.06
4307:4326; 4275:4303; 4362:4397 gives 0.94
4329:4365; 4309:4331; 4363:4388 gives 0.71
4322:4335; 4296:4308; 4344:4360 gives -1.20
